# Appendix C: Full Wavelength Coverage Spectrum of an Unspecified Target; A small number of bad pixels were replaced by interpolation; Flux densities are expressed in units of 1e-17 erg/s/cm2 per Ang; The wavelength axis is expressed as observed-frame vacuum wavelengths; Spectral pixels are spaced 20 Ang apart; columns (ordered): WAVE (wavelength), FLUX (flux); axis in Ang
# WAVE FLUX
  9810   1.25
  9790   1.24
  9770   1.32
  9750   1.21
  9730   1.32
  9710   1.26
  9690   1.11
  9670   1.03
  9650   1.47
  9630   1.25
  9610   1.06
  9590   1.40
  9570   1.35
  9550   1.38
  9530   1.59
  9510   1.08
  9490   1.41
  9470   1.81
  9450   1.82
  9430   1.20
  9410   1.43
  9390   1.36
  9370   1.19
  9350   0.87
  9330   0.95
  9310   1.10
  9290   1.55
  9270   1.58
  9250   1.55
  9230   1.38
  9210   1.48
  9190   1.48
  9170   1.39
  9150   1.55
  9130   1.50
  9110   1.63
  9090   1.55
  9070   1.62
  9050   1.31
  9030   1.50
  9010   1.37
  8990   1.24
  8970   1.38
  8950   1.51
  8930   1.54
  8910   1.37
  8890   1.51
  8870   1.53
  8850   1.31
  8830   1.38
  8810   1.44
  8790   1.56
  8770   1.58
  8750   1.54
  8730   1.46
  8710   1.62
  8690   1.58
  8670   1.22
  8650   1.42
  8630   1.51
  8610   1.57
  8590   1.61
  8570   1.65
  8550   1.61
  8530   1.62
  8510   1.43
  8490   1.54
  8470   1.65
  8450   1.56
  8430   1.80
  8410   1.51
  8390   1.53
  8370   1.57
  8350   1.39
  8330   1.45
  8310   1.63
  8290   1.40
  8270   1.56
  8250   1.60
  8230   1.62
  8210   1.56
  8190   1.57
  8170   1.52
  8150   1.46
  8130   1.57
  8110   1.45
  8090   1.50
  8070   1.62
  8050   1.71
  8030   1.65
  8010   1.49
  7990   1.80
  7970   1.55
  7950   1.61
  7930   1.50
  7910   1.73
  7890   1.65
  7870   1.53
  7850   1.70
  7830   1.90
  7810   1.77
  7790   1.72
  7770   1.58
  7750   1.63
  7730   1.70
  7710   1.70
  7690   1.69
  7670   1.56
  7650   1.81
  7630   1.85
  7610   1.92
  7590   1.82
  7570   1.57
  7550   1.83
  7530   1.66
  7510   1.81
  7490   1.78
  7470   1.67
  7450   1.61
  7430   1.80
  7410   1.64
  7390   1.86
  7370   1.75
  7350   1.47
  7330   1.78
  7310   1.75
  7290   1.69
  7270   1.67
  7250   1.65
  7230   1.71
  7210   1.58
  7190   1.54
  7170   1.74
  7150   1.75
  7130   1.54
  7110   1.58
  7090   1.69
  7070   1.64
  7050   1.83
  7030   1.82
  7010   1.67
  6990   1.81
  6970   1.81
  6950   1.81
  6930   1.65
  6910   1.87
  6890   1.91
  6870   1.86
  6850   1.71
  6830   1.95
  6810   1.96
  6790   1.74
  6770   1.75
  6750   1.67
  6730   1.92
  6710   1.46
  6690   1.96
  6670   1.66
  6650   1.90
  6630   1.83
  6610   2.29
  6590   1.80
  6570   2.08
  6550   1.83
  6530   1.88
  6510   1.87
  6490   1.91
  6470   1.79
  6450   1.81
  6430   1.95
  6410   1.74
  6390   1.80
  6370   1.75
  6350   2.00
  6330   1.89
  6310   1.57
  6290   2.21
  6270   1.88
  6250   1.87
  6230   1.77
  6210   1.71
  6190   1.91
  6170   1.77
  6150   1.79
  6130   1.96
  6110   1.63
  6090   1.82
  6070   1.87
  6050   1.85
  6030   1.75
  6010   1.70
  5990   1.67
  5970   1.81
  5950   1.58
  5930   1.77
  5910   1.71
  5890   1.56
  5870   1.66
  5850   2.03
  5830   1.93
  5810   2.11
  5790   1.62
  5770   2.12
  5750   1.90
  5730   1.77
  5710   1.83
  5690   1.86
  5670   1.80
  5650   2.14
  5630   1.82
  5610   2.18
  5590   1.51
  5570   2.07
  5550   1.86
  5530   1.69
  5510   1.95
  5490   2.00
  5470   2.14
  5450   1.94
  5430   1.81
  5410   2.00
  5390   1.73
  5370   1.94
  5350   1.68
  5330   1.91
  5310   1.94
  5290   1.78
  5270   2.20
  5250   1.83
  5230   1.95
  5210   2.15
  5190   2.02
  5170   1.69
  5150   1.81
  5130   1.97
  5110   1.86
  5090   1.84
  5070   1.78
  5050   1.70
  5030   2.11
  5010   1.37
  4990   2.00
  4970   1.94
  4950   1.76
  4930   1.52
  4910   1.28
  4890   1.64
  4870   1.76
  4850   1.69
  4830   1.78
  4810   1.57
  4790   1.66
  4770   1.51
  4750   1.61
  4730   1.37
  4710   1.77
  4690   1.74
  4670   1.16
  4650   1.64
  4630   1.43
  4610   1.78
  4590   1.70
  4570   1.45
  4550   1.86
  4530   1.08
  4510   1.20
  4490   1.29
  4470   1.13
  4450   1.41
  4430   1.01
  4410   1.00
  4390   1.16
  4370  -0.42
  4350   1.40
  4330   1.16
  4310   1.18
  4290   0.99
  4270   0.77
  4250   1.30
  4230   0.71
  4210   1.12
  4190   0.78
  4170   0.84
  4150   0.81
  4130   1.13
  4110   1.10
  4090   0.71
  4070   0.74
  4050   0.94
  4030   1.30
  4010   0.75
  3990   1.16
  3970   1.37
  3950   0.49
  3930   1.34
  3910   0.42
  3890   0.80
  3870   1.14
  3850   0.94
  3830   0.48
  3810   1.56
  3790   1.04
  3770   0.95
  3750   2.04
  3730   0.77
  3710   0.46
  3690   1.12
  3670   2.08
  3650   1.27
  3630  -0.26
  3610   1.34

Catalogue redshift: 0.14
